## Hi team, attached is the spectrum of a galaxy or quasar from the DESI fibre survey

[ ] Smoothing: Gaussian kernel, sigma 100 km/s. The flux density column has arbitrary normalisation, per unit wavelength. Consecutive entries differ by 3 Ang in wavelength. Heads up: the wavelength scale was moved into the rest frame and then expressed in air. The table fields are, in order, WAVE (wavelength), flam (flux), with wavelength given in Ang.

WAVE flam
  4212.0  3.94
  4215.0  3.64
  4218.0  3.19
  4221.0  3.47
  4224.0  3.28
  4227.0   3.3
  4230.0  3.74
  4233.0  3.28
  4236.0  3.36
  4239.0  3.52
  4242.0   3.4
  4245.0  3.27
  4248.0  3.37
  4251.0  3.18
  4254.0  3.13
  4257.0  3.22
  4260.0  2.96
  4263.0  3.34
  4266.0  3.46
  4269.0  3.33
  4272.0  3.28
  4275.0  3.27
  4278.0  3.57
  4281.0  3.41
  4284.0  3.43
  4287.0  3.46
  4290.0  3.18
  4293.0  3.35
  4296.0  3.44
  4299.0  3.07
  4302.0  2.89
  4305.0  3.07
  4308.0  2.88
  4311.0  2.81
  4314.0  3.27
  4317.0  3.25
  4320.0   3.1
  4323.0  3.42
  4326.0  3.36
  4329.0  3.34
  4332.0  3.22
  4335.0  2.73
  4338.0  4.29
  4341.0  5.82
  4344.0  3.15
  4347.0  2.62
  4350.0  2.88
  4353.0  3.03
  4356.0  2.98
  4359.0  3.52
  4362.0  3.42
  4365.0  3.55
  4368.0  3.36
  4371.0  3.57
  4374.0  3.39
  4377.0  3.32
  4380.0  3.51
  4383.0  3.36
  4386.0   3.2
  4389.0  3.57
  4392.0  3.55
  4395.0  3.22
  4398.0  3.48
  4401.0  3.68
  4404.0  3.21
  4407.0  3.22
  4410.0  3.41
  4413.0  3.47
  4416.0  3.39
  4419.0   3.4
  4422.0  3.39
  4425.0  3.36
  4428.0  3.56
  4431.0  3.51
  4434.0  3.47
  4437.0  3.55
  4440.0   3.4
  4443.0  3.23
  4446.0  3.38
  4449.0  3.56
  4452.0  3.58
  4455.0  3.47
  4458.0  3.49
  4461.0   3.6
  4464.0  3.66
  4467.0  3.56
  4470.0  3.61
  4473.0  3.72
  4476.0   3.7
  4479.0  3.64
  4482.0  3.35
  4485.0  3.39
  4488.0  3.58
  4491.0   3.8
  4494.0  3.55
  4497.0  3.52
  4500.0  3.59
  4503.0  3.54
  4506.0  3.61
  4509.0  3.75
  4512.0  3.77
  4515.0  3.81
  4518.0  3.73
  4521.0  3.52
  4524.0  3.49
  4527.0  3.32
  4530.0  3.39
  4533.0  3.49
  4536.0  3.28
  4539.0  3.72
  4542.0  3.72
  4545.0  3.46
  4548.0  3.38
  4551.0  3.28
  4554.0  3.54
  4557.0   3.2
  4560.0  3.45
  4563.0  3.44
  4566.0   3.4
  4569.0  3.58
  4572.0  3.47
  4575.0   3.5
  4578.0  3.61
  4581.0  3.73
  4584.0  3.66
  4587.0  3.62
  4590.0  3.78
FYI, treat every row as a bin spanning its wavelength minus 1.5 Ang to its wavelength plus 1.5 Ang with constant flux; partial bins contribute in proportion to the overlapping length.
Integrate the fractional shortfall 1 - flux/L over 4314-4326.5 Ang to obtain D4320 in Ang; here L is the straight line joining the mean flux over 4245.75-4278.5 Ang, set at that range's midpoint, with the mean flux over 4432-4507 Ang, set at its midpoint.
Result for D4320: 0.3 Ang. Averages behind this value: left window 3.27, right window 3.54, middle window 3.27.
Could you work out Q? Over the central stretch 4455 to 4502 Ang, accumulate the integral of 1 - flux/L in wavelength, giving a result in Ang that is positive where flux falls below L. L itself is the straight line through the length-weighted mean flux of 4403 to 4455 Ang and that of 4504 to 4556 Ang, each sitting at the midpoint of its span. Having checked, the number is -1.4 Ang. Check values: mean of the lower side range 3.42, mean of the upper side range 3.54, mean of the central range 3.58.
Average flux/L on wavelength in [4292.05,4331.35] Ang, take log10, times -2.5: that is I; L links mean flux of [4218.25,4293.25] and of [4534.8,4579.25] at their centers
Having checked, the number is 0.06 mag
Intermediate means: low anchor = 3.34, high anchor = 3.47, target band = 3.17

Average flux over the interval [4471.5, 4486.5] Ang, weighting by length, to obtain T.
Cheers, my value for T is 3.56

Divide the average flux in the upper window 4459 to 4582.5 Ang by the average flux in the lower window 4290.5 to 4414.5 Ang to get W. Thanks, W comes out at 1.06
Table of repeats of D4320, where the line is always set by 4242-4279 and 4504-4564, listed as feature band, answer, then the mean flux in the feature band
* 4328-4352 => -1.07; 3.5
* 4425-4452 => -0.18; 3.46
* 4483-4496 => -0.33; 3.57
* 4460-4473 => -0.60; 3.62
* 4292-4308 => 0.89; 3.13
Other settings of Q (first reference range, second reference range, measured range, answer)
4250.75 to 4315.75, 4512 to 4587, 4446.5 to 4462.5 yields -0.6 Ang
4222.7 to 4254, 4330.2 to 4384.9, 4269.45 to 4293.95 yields 0.1 Ang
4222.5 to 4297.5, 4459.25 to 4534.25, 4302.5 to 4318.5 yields 1.6 Ang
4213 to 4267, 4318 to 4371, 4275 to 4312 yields 1.7 Ang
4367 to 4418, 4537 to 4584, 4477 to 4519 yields -1.8 Ang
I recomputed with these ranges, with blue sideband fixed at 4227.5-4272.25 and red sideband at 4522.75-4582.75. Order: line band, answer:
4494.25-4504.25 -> -0.03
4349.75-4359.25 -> 0.10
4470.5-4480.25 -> -0.07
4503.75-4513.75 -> -0.08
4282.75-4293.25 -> 0.00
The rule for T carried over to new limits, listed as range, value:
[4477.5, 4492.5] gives 3.55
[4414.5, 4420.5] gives 3.39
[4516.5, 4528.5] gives 3.52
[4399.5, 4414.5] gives 3.4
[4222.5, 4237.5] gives 3.39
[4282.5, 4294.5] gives 3.36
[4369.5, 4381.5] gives 3.45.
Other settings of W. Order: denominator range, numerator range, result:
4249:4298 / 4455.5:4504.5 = 1.08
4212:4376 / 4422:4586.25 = 1.06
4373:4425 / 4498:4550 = 1.05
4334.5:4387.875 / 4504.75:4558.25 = 1.02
